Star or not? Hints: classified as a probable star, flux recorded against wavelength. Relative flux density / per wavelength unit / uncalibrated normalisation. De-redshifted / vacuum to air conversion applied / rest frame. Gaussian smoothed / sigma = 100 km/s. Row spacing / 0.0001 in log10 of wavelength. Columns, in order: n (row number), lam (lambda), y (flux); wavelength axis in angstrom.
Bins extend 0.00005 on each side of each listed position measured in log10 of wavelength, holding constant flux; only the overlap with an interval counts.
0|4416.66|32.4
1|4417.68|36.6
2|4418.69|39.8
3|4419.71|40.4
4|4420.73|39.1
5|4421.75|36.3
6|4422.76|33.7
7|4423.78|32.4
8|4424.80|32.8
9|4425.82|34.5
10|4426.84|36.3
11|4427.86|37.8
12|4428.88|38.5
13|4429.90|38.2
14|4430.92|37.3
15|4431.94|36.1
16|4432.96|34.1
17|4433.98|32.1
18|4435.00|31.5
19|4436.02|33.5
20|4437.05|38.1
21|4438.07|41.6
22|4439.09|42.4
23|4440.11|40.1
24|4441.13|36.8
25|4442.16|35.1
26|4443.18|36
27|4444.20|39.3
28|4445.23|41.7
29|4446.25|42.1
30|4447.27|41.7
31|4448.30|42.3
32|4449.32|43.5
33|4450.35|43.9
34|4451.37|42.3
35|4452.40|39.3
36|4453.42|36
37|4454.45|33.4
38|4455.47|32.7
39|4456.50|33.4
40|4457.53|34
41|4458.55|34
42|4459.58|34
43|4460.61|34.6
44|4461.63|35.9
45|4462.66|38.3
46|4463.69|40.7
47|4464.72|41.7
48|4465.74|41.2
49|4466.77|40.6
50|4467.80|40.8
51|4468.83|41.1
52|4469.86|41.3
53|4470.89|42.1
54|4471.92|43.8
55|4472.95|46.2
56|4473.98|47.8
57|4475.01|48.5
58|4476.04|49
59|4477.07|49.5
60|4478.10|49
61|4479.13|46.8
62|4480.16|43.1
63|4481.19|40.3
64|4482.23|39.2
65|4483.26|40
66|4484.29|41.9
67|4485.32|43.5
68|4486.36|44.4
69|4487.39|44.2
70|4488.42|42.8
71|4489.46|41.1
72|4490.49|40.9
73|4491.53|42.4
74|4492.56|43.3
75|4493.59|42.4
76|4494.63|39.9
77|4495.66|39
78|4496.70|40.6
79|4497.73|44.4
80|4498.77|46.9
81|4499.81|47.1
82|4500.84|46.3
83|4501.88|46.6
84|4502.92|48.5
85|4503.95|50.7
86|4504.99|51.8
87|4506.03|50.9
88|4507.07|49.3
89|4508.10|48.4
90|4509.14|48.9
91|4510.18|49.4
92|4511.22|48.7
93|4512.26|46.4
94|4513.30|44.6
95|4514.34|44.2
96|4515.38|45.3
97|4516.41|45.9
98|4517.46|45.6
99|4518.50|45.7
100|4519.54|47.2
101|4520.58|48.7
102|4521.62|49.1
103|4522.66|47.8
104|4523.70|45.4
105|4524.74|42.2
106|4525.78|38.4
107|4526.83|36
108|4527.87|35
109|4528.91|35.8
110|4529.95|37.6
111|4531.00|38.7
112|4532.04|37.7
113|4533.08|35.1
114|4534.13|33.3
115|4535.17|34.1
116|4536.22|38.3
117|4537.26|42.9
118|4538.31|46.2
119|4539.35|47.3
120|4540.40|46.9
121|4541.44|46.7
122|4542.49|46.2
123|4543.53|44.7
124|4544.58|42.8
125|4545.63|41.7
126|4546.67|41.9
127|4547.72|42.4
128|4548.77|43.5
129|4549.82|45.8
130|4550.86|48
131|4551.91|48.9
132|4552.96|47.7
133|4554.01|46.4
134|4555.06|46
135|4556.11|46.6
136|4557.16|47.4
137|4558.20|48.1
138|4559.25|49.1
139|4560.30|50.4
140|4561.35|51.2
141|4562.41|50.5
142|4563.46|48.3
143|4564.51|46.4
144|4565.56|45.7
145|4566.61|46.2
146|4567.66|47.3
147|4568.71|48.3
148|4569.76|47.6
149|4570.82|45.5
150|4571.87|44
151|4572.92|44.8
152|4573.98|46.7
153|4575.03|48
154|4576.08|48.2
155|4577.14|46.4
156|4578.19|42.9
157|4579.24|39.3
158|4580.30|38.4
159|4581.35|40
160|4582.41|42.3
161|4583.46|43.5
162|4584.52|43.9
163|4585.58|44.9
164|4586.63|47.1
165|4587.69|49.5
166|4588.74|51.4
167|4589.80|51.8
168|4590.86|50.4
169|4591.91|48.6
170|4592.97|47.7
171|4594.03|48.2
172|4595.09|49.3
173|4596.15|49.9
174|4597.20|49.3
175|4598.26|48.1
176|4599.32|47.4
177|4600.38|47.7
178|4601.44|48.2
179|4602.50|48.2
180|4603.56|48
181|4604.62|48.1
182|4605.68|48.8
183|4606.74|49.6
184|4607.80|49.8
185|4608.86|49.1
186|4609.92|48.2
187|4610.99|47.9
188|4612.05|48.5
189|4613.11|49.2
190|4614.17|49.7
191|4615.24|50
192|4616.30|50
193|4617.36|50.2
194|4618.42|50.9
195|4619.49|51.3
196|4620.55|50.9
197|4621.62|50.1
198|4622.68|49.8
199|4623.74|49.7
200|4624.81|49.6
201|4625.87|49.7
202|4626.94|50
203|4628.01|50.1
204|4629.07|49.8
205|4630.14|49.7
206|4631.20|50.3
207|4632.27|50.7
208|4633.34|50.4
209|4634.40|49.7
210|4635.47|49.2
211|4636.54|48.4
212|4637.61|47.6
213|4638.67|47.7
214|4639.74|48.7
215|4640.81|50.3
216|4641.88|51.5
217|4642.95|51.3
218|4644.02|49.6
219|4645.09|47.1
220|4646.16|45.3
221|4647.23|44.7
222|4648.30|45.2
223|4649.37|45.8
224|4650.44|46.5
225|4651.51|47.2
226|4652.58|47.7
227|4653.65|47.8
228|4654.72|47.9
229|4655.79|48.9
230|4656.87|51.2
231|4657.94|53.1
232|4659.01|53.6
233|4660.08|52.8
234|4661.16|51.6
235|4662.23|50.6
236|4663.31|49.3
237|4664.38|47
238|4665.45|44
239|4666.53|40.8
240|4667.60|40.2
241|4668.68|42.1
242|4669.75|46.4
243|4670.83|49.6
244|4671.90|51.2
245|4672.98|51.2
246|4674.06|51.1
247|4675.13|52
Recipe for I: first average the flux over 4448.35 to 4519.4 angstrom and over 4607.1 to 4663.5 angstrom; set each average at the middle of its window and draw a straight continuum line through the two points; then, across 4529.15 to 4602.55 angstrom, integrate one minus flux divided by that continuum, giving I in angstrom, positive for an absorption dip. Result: 1.7 angstrom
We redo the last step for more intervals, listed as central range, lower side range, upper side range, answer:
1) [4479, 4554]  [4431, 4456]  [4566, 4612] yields -2.3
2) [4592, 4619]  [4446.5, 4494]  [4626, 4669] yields -1.2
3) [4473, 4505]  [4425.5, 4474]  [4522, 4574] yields -3.0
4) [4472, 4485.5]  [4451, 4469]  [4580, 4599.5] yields -2.2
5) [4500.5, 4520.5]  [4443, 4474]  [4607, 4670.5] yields -2.6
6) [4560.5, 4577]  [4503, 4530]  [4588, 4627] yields 0.1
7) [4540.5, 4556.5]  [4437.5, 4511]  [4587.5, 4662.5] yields 0.1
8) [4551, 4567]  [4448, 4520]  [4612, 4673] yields -0.7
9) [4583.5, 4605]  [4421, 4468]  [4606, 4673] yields -1.0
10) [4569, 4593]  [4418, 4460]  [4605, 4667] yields 0.0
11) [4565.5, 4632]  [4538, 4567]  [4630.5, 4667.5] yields -0.5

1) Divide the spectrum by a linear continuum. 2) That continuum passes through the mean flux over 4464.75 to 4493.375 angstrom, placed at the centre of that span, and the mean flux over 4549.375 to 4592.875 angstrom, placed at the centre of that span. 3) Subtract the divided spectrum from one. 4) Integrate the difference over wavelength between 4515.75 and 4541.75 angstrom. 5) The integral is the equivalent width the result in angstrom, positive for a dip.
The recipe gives 1.9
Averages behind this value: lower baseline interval 43.5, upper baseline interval 46.7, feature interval 41.9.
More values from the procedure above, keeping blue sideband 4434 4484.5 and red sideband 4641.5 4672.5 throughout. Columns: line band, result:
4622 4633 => -0.8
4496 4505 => -1.0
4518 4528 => -0.3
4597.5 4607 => -0.5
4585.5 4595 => -0.8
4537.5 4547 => -0.3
